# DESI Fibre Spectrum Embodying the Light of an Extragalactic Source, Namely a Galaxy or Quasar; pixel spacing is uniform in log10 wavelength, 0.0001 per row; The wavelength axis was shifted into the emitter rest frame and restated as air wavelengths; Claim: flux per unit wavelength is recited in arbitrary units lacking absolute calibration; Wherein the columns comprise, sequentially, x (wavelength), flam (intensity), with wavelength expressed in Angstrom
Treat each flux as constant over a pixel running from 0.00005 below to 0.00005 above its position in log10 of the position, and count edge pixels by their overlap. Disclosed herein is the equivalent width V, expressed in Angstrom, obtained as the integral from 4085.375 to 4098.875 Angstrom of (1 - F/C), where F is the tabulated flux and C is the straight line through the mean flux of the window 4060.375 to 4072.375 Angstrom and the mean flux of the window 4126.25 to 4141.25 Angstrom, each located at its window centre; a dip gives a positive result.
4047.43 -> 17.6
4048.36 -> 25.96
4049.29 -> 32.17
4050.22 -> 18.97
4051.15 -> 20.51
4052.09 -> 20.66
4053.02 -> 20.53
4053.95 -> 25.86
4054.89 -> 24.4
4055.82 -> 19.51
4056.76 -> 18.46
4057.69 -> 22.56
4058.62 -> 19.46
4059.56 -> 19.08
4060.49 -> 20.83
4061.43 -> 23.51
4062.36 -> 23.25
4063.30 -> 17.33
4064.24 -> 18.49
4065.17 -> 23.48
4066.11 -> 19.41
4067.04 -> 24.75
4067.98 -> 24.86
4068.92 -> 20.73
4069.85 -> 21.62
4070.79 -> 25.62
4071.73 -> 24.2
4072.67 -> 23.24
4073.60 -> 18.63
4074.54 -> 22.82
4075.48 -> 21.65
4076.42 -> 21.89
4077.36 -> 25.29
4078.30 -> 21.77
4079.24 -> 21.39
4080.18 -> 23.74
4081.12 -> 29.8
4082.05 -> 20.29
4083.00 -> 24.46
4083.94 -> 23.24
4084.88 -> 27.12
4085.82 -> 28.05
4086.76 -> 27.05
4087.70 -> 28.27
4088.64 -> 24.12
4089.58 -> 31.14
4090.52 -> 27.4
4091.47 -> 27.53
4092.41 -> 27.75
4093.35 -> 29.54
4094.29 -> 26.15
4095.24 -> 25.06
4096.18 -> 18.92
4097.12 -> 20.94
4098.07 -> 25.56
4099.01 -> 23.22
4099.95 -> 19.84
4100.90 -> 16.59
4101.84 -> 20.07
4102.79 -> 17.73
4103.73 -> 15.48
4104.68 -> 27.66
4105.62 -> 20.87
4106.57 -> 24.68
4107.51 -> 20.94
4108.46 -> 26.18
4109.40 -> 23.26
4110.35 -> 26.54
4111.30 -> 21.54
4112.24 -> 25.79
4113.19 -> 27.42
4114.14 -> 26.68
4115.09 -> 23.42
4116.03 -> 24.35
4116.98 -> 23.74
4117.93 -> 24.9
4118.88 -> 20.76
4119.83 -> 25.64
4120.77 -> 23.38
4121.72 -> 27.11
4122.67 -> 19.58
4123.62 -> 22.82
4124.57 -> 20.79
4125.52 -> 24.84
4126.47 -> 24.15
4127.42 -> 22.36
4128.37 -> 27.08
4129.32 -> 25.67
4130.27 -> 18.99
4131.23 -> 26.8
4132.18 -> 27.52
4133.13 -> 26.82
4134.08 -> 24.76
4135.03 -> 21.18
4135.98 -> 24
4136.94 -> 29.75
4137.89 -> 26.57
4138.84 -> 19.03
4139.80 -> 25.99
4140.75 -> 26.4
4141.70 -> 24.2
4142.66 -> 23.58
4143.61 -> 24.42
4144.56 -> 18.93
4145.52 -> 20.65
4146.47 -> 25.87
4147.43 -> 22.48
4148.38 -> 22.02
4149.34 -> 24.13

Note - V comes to -1.7 Angstrom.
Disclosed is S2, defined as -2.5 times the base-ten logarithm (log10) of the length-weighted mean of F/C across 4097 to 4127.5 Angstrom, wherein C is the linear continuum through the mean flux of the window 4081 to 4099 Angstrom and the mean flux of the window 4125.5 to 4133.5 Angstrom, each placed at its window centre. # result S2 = 0.101 mag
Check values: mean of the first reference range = 25.8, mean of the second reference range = 24.9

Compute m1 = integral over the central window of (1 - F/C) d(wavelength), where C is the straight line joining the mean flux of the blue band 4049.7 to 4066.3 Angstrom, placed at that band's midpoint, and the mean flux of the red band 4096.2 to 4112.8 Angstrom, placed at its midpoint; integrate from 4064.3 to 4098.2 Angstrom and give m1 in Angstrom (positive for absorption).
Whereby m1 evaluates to -4.3 Angstrom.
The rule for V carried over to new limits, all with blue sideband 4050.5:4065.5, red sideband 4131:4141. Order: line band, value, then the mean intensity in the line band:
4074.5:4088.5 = -1.3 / 24.5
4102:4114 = 0.3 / 23.2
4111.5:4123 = -0.1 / 24.4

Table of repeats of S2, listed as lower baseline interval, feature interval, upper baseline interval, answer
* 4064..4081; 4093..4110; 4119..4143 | 0.052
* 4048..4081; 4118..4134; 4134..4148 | -0.025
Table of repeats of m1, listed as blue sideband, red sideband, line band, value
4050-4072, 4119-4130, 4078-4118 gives -2.36 Angstrom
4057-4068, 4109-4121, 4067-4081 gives -0.64 Angstrom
